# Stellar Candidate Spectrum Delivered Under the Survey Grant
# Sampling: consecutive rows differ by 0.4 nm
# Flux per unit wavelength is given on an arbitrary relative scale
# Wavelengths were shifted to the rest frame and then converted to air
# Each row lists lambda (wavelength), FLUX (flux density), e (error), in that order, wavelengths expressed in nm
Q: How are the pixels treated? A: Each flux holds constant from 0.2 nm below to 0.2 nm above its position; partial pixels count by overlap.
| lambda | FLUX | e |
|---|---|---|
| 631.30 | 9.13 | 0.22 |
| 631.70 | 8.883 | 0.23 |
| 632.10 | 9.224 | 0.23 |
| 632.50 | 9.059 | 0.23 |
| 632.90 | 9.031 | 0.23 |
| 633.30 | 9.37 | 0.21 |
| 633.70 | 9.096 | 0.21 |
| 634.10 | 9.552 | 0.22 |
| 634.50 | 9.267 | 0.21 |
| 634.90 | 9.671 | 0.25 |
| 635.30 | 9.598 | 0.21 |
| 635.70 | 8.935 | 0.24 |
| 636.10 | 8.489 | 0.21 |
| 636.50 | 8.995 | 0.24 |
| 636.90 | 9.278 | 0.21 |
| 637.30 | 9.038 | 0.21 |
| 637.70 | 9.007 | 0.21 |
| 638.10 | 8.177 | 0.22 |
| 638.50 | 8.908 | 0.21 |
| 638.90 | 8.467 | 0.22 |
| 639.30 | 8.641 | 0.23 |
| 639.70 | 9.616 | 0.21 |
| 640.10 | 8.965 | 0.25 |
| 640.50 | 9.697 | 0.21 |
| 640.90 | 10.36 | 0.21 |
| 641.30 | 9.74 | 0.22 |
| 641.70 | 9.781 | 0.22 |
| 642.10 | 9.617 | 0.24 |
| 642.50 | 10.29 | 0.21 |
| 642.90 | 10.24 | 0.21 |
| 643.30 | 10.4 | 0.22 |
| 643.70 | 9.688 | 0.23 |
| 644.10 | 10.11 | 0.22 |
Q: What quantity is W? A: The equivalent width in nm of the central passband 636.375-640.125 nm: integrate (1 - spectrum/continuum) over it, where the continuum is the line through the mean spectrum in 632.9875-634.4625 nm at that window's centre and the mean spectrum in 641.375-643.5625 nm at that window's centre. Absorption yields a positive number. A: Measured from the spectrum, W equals 0.30 nm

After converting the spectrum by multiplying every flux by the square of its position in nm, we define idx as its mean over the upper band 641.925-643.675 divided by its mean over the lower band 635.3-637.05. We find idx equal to 1.1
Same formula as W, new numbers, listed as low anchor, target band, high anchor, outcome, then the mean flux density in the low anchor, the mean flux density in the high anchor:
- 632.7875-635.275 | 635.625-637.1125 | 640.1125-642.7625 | 0.09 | 9.36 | 9.85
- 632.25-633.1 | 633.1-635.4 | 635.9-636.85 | -0.12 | 9.06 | 8.83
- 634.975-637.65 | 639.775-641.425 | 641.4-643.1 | 0.01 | 9.08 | 9.97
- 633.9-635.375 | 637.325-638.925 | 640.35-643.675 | 0.17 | 9.52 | 10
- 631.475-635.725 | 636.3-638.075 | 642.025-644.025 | 0.11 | 9.26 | 10.1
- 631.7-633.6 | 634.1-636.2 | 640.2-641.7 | 0.02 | 9.14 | 9.85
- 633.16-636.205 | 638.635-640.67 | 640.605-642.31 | 0.14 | 9.27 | 9.87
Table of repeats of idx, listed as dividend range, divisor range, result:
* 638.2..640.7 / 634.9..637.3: 1.00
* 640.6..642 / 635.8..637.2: 1.13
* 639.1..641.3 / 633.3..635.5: 1.02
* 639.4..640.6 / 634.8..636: 1.02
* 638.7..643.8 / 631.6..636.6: 1.08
